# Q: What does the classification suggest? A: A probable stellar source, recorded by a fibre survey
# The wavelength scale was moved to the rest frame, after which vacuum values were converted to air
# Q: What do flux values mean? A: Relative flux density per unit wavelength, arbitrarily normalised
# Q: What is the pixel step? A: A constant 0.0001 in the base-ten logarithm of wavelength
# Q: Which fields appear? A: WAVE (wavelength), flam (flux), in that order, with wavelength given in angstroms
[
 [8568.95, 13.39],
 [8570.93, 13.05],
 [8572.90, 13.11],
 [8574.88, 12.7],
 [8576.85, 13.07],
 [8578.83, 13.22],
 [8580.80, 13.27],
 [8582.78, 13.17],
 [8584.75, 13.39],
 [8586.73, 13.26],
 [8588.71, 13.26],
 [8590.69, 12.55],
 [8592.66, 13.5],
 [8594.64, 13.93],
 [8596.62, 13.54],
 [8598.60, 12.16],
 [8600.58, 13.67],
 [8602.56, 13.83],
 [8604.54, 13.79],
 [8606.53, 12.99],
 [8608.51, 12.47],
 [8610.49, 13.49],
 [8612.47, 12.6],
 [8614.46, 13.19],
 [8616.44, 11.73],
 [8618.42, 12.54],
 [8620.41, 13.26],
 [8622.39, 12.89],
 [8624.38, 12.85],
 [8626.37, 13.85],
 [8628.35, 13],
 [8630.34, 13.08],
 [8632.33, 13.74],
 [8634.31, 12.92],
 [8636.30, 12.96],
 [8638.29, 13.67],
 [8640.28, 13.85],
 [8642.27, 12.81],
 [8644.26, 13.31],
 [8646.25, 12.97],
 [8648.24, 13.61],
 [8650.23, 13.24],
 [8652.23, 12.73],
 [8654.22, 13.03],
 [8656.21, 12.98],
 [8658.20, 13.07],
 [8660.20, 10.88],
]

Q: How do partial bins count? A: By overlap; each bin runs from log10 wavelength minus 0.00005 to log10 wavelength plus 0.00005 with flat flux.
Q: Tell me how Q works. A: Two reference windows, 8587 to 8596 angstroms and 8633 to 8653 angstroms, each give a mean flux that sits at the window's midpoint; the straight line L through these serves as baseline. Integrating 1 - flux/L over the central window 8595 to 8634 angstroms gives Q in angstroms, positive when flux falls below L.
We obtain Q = 0.5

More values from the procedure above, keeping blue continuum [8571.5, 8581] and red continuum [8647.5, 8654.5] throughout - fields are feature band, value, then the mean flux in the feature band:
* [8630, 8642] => -0.2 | 13.4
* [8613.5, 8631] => 0.2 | 12.9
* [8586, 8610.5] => -0.3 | 13.3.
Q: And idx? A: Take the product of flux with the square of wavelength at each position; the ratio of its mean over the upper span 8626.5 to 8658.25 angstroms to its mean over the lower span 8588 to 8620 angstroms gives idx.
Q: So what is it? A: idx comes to 1.02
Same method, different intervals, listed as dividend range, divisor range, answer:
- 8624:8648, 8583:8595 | 1.01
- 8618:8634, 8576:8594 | 1.01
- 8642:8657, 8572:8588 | 1.01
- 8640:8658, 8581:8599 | 1.01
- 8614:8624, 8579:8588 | 0.97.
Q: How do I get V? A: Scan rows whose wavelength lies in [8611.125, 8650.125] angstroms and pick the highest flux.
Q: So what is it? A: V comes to 13.85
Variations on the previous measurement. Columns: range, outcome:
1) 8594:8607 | 13.93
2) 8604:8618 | 13.79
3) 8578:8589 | 13.39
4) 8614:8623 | 13.26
